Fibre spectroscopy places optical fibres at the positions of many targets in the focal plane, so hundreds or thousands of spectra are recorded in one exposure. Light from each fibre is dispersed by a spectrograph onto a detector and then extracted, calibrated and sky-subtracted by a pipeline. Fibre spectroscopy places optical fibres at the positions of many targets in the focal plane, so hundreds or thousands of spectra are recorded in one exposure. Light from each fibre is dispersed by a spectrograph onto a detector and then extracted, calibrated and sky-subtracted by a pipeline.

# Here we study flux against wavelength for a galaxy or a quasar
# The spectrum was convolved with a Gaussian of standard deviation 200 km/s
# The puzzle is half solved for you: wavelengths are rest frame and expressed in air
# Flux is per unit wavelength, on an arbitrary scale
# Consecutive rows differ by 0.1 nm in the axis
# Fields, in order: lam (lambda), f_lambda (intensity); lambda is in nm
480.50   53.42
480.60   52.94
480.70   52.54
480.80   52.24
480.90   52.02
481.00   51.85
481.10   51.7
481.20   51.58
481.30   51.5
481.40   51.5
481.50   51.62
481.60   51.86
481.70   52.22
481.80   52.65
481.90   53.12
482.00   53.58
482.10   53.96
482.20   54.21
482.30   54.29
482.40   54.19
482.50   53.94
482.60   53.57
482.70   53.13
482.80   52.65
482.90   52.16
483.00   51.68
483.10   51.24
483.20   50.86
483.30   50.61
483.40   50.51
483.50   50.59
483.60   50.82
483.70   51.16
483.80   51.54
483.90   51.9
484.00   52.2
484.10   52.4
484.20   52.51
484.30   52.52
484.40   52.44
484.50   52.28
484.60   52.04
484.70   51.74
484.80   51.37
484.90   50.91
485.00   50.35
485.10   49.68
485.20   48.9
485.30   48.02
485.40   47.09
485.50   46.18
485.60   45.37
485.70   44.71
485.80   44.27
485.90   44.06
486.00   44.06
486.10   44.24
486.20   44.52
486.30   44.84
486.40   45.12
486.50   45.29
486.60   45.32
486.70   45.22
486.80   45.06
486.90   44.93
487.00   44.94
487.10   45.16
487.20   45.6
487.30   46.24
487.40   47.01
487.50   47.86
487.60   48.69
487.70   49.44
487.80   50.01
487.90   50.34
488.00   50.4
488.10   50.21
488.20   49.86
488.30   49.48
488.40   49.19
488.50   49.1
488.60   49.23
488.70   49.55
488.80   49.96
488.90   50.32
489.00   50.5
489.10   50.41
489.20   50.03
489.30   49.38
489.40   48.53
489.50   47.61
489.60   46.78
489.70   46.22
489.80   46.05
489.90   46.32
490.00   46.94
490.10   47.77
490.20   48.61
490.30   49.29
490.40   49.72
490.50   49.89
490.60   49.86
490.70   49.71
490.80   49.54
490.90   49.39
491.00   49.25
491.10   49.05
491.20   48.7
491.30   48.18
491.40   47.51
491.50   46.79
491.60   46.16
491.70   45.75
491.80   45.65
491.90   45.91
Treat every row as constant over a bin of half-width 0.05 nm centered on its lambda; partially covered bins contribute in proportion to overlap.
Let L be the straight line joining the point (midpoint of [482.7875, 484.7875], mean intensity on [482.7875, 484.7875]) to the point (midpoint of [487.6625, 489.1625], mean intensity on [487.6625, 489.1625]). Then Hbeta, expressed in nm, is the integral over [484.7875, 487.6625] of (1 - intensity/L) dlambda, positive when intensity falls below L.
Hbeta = 0.25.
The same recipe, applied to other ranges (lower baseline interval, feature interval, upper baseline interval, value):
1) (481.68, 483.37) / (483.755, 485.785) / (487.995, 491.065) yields 0.06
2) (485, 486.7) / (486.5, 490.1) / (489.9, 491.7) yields -0.07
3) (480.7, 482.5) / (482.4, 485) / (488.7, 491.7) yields -0.01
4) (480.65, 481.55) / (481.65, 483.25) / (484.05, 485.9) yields -0.06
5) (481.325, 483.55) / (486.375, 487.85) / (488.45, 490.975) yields 0.11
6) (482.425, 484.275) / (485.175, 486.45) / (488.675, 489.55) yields 0.14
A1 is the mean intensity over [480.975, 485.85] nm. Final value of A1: 51.2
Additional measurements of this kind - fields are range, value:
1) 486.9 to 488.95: 48.5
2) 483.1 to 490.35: 48.5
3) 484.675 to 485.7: 48.7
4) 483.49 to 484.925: 51.8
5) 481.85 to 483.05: 53.4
